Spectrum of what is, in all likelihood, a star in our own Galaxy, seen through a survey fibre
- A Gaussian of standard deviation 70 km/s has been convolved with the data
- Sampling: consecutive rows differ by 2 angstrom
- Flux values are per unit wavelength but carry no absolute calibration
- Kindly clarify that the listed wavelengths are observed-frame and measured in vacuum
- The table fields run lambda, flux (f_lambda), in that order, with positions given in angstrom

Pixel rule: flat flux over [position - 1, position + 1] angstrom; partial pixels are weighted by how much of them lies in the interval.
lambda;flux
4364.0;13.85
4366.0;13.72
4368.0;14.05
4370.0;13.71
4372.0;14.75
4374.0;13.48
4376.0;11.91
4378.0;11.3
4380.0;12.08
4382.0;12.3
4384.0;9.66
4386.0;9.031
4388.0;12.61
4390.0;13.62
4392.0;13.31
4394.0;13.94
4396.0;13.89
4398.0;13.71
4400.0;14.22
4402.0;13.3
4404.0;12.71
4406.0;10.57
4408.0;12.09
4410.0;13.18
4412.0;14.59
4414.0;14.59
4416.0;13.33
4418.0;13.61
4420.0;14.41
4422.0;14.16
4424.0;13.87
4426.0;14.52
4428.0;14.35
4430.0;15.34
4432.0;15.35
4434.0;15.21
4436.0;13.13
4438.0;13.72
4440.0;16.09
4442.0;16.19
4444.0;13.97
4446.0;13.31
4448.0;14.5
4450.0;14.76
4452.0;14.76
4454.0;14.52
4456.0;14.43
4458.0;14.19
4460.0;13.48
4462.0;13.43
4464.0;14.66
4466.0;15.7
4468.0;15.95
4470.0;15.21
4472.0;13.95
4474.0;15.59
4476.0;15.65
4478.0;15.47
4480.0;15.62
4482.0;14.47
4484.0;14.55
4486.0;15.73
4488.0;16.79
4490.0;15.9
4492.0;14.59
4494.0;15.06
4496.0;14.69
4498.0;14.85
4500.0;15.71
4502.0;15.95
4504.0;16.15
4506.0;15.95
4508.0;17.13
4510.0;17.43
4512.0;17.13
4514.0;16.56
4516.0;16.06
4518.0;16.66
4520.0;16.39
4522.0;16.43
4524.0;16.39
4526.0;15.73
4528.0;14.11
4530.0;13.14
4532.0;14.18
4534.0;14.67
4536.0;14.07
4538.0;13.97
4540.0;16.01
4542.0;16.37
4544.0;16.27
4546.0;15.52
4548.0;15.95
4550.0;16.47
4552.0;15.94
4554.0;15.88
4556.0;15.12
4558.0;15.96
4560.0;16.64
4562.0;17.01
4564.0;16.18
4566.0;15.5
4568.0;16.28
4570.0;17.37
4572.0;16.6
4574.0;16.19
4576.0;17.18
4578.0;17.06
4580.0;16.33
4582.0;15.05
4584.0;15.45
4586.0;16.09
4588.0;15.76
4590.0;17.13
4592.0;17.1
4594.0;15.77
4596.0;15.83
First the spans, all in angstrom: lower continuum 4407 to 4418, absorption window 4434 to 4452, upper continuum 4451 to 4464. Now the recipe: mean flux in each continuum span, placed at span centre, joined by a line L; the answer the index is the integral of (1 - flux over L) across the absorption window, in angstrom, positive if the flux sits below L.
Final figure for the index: -0.7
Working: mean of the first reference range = 13.6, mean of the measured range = 14.5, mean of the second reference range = 14.2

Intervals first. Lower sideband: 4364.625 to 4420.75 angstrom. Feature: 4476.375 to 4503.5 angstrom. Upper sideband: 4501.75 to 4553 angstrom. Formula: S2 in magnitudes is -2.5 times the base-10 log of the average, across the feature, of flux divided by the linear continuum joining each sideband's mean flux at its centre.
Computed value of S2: -0.02 mag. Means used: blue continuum 13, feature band 15.4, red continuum 15.8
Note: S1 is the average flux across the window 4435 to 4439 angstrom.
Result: 13.4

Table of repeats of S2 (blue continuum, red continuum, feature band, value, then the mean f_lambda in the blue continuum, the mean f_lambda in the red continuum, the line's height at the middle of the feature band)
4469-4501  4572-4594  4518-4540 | 0.05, 15.2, 16.3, 15.7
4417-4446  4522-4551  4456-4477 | 0.00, 14.5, 15.2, 14.8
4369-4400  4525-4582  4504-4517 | -0.12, 12.7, 15.8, 15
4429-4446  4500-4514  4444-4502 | 0.06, 14.8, 16.6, 15.7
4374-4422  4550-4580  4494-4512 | -0.07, 12.8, 16.4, 15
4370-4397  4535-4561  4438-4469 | -0.06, 12.5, 15.7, 13.9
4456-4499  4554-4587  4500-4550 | -0.01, 15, 16.2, 15.6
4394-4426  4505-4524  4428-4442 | -0.04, 13.5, 16.6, 14.3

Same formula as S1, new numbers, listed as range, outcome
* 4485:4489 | 16.3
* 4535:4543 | 15.1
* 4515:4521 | 16.4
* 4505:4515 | 16.8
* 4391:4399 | 13.7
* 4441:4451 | 14.5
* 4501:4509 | 16.3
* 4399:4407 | 12.7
